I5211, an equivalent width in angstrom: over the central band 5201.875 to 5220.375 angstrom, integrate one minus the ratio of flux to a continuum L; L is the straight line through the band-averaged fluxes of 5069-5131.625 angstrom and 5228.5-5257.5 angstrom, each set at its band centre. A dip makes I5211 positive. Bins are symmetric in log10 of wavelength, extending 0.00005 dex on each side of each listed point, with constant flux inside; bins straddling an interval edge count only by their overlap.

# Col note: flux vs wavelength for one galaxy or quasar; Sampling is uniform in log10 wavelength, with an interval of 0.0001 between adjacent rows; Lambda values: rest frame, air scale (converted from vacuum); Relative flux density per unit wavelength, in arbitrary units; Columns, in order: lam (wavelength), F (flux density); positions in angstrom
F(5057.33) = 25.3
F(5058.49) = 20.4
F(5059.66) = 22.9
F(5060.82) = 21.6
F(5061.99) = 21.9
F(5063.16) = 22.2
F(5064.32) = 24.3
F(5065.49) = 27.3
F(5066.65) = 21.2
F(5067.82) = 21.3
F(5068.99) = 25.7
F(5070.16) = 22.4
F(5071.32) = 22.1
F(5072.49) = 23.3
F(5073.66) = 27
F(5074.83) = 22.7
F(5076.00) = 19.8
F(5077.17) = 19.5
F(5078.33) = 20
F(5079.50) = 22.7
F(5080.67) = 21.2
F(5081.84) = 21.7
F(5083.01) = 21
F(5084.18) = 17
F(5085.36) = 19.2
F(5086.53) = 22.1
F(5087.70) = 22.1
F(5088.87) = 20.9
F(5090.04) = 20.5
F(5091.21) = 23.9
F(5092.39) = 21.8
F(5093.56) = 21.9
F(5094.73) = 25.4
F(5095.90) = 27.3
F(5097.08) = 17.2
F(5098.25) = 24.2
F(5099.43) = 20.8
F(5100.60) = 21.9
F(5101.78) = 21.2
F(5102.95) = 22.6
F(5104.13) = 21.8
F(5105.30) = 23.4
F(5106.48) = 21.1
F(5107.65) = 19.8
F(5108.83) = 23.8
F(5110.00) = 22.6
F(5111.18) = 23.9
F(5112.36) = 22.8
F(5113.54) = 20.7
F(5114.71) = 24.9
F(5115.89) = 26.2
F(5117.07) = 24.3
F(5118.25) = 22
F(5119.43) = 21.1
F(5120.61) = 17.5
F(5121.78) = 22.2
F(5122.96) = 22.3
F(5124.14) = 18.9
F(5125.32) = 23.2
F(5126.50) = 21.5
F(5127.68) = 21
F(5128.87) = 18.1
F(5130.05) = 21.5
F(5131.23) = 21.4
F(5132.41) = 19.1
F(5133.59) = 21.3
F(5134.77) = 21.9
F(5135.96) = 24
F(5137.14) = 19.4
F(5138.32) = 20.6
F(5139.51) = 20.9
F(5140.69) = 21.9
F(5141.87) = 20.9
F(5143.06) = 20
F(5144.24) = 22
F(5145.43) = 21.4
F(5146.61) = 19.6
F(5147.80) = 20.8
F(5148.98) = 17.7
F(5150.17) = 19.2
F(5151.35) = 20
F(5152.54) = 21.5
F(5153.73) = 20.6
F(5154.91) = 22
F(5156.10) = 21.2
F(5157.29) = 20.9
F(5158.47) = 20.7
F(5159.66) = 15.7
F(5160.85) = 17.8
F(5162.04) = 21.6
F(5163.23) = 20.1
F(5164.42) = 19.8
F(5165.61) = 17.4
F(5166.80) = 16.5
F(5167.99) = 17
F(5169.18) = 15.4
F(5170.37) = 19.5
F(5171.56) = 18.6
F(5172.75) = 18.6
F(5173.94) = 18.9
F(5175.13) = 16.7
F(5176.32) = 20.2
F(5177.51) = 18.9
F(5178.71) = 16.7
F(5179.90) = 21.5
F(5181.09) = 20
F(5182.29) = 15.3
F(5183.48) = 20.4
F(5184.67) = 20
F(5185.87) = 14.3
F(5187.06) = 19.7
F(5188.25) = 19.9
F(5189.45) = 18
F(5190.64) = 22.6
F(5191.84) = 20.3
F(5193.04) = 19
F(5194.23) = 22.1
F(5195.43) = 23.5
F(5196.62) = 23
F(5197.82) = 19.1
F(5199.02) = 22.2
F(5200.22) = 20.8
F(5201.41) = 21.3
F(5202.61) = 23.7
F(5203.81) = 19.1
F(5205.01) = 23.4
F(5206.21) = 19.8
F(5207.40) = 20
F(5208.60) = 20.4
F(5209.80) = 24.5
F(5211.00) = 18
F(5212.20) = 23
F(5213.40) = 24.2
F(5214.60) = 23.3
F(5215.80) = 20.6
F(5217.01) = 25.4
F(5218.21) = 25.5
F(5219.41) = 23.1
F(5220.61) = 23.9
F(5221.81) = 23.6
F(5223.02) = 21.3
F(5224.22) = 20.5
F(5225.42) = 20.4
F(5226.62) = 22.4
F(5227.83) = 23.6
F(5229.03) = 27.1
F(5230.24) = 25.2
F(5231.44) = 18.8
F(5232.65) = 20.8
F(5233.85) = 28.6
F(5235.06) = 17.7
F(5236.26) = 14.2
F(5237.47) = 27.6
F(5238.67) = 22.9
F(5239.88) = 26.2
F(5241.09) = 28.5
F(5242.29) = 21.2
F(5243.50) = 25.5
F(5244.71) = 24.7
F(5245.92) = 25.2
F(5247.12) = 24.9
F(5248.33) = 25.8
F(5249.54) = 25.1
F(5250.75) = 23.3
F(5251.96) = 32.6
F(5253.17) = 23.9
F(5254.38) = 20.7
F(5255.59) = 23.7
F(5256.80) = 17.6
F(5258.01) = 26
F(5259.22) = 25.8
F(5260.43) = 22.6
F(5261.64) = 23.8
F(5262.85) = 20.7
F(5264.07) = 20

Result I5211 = 0.9 angstrom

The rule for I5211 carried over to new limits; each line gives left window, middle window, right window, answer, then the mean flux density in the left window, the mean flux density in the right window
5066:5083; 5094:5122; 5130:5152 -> -1.3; 22.2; 20.7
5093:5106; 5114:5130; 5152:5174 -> -0.3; 22.5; 19.1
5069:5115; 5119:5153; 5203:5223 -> 2.2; 22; 22.3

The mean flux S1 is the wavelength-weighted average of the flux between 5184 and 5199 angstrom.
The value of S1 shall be 20.2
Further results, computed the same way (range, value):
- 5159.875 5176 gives 18.3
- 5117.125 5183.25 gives 19.9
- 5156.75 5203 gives 19.4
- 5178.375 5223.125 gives 21.1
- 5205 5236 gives 22.4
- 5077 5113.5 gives 21.8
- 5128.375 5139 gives 20.8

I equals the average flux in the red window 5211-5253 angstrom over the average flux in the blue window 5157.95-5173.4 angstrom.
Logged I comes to 1.29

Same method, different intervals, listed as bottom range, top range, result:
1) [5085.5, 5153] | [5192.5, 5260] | 1.06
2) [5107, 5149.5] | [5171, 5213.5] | 0.94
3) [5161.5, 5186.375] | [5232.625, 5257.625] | 1.30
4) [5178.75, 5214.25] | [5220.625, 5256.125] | 1.15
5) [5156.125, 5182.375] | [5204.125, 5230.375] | 1.21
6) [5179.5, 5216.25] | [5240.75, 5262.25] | 1.18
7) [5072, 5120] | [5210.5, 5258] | 1.06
